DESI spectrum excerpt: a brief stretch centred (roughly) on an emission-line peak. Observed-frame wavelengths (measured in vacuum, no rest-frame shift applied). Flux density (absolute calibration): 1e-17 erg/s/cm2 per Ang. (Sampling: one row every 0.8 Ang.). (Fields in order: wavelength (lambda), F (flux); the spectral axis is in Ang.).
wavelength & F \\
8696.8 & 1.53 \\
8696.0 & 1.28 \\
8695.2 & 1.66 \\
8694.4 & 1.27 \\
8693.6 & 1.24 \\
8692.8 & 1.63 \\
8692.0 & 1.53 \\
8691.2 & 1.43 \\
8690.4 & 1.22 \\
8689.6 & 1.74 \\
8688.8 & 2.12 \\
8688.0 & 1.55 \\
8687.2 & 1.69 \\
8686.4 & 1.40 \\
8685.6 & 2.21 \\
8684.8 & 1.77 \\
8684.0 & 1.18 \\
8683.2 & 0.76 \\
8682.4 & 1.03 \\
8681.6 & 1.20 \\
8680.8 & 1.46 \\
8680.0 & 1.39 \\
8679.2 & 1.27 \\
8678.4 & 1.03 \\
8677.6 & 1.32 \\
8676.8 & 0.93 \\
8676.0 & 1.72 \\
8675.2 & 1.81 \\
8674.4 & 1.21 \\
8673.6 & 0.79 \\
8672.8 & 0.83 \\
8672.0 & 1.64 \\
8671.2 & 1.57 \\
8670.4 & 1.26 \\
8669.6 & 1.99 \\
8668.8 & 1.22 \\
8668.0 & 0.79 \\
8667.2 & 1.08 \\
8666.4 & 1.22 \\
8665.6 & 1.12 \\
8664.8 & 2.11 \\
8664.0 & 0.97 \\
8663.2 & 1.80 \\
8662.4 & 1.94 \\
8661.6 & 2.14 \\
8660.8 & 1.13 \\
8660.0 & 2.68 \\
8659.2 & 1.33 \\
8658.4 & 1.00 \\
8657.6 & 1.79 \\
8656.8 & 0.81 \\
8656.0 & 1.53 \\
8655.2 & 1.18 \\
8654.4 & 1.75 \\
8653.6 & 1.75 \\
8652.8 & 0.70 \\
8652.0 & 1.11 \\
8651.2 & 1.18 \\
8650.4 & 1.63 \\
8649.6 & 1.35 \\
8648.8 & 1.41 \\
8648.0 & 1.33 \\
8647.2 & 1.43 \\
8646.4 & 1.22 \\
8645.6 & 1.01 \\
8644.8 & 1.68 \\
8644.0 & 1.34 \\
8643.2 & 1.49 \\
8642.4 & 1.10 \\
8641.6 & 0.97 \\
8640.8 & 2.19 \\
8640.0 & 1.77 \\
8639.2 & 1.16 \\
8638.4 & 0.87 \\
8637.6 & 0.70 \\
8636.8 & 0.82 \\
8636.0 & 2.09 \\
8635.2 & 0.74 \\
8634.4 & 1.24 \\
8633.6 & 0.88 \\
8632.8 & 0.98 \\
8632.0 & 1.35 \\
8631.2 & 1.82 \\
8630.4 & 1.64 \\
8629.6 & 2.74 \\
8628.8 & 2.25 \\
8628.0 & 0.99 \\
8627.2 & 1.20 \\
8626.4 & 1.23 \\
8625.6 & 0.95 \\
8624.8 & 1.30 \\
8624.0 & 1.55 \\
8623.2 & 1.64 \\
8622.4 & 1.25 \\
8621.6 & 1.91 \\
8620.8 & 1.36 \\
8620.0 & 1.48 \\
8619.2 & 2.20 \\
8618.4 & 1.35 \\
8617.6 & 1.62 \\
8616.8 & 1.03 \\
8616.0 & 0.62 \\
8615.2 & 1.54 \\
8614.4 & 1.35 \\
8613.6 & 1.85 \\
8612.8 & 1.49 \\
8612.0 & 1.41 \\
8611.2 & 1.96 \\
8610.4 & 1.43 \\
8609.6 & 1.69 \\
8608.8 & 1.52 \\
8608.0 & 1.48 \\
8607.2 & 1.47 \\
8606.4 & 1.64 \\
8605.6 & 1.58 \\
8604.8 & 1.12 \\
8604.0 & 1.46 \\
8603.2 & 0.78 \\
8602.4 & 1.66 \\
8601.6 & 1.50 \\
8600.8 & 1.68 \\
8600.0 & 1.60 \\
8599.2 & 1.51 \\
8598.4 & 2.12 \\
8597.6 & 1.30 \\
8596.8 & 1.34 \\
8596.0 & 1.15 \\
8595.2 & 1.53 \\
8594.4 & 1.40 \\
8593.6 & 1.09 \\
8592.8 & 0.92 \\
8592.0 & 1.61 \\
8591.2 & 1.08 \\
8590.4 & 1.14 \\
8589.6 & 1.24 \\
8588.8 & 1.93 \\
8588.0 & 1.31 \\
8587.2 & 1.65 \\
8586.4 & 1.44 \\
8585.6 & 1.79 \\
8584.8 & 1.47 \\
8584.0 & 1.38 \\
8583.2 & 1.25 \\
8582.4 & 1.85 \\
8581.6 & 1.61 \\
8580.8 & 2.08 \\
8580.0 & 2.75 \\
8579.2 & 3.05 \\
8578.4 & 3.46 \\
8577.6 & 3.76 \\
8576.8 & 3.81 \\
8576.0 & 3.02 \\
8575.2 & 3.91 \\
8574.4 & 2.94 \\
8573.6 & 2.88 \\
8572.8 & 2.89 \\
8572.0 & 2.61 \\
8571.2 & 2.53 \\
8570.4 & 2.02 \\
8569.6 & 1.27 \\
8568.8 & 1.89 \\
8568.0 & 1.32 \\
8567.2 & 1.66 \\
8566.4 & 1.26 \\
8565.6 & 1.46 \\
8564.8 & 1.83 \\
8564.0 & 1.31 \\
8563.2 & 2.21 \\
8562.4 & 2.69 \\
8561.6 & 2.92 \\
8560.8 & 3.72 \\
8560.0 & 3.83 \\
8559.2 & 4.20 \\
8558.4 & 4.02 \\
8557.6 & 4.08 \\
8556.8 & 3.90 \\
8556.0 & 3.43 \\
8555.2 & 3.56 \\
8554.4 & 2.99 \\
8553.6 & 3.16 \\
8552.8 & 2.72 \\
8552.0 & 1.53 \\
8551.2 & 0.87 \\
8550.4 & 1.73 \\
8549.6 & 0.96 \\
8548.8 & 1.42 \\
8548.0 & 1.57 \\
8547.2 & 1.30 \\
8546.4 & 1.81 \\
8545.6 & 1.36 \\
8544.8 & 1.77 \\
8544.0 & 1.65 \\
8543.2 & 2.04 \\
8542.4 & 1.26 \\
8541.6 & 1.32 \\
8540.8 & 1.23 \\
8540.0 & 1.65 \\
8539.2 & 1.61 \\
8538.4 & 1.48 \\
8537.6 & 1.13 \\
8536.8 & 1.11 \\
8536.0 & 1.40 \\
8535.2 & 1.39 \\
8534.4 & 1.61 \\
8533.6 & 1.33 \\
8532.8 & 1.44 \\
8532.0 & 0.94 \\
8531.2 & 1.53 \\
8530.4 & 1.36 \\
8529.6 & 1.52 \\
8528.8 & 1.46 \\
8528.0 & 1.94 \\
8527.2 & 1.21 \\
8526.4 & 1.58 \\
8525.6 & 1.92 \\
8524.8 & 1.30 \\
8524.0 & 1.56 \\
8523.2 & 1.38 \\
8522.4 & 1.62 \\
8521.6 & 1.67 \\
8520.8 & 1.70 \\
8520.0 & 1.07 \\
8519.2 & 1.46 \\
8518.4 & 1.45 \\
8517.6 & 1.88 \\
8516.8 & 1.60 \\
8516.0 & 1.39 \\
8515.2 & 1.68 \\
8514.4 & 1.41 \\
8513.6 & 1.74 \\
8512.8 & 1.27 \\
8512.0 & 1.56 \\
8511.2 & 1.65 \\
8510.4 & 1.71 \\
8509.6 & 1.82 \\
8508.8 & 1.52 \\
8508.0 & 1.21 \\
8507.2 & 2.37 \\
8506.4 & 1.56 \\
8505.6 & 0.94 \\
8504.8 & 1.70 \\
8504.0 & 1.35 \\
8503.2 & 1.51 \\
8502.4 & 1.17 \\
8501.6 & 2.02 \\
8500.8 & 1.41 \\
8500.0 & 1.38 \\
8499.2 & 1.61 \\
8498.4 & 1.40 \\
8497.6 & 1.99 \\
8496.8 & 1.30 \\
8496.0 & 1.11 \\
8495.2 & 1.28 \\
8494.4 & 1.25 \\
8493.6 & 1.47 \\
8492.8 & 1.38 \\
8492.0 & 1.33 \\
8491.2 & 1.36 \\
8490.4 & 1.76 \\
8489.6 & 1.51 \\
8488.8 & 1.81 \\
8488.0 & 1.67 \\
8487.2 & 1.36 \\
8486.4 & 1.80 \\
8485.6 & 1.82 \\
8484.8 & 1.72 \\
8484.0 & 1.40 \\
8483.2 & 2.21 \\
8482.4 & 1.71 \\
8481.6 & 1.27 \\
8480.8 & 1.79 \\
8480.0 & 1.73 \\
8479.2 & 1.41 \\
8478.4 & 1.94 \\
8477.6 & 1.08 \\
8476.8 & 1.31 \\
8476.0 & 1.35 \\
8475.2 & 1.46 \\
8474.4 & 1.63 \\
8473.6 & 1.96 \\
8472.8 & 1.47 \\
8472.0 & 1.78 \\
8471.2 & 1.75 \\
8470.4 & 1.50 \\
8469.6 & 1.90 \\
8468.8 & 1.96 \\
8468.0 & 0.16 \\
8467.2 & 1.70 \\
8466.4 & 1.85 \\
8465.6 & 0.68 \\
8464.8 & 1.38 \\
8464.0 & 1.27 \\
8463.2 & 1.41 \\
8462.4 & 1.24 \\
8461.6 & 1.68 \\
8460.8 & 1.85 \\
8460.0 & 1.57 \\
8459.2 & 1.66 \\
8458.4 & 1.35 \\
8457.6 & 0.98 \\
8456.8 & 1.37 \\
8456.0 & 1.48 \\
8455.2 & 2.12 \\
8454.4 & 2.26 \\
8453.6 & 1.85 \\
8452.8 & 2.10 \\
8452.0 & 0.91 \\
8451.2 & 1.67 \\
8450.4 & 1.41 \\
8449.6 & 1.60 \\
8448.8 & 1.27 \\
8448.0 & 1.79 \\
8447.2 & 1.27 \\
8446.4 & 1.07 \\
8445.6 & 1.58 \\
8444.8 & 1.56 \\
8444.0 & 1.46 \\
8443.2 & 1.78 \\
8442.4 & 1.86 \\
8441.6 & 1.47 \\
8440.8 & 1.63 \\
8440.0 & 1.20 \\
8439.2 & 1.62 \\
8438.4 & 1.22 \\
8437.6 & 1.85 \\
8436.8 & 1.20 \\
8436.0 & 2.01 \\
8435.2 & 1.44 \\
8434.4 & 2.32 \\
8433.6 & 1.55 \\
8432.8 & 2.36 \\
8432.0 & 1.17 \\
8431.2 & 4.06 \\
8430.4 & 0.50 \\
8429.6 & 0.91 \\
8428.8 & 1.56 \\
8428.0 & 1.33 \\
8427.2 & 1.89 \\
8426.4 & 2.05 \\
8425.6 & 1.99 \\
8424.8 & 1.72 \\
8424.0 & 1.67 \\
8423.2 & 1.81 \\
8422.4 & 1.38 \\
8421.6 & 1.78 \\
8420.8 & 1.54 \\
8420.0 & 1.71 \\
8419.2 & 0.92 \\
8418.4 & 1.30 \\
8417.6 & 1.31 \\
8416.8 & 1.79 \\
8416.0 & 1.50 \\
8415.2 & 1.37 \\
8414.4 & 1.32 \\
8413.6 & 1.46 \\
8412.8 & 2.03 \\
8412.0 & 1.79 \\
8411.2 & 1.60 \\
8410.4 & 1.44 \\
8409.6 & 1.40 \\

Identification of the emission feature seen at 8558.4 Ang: [S II] 6716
